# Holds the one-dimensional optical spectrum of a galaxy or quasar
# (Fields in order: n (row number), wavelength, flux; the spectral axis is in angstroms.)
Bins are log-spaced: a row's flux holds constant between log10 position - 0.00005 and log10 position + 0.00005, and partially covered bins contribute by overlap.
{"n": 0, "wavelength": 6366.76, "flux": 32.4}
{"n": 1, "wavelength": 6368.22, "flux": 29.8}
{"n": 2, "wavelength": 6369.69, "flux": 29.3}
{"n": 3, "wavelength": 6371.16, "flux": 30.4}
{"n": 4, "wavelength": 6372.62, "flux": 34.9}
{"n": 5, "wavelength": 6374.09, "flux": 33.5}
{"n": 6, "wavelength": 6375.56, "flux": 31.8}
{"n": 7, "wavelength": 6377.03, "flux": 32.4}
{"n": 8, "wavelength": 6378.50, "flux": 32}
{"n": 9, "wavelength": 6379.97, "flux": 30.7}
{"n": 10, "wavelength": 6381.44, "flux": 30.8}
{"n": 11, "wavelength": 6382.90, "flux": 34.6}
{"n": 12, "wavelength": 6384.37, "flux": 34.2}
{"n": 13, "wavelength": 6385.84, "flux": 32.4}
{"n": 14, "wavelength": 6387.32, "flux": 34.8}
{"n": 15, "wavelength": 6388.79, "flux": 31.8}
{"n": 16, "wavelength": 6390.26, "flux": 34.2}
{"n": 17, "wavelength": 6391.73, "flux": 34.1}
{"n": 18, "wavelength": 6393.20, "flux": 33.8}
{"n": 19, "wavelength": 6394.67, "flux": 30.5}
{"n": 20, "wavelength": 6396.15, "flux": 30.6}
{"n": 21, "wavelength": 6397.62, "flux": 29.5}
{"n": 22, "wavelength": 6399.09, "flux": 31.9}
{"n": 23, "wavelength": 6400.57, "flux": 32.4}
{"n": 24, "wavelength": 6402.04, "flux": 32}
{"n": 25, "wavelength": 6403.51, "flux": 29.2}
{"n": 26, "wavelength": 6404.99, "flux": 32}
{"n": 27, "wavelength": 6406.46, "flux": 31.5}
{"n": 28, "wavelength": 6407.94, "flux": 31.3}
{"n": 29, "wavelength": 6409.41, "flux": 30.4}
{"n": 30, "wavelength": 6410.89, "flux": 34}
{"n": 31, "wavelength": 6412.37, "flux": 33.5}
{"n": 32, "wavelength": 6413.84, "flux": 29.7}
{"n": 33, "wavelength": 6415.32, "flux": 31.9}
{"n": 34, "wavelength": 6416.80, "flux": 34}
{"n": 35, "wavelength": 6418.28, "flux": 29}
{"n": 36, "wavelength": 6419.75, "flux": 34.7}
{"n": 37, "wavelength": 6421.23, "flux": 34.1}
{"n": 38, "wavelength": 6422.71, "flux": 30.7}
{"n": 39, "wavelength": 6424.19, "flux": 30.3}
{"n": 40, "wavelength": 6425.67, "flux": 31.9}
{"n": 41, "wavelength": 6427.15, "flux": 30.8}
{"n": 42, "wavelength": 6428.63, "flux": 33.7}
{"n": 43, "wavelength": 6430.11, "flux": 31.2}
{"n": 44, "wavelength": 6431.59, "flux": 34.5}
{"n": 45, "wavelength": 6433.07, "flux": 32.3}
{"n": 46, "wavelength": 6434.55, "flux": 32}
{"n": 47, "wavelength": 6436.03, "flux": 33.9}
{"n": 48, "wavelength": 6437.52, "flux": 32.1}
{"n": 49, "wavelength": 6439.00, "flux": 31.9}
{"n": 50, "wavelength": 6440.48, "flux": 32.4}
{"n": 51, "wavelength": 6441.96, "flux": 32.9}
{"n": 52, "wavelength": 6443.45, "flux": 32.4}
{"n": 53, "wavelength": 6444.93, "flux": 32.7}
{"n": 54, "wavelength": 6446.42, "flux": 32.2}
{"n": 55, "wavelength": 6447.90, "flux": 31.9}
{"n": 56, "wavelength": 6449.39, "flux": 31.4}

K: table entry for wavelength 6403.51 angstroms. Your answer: 29.2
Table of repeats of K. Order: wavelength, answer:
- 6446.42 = 32.2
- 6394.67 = 30.5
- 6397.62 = 29.5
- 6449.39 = 31.4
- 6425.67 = 31.9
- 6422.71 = 30.7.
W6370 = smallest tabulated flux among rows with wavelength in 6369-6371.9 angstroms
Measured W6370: 29.3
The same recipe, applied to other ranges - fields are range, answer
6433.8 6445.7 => 31.9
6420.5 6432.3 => 30.3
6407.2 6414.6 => 29.7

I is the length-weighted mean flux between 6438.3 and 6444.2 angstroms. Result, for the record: 32.4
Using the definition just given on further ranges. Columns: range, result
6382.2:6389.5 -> 33.5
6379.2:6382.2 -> 30.9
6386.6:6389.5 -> 33.3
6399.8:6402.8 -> 32.2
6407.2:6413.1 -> 32.3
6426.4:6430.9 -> 31.9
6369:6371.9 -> 29.9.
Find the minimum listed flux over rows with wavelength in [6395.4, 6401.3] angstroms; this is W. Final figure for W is 29.5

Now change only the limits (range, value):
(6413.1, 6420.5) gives 29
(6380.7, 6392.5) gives 30.8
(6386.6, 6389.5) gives 31.8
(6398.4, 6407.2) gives 29.2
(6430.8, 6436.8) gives 32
